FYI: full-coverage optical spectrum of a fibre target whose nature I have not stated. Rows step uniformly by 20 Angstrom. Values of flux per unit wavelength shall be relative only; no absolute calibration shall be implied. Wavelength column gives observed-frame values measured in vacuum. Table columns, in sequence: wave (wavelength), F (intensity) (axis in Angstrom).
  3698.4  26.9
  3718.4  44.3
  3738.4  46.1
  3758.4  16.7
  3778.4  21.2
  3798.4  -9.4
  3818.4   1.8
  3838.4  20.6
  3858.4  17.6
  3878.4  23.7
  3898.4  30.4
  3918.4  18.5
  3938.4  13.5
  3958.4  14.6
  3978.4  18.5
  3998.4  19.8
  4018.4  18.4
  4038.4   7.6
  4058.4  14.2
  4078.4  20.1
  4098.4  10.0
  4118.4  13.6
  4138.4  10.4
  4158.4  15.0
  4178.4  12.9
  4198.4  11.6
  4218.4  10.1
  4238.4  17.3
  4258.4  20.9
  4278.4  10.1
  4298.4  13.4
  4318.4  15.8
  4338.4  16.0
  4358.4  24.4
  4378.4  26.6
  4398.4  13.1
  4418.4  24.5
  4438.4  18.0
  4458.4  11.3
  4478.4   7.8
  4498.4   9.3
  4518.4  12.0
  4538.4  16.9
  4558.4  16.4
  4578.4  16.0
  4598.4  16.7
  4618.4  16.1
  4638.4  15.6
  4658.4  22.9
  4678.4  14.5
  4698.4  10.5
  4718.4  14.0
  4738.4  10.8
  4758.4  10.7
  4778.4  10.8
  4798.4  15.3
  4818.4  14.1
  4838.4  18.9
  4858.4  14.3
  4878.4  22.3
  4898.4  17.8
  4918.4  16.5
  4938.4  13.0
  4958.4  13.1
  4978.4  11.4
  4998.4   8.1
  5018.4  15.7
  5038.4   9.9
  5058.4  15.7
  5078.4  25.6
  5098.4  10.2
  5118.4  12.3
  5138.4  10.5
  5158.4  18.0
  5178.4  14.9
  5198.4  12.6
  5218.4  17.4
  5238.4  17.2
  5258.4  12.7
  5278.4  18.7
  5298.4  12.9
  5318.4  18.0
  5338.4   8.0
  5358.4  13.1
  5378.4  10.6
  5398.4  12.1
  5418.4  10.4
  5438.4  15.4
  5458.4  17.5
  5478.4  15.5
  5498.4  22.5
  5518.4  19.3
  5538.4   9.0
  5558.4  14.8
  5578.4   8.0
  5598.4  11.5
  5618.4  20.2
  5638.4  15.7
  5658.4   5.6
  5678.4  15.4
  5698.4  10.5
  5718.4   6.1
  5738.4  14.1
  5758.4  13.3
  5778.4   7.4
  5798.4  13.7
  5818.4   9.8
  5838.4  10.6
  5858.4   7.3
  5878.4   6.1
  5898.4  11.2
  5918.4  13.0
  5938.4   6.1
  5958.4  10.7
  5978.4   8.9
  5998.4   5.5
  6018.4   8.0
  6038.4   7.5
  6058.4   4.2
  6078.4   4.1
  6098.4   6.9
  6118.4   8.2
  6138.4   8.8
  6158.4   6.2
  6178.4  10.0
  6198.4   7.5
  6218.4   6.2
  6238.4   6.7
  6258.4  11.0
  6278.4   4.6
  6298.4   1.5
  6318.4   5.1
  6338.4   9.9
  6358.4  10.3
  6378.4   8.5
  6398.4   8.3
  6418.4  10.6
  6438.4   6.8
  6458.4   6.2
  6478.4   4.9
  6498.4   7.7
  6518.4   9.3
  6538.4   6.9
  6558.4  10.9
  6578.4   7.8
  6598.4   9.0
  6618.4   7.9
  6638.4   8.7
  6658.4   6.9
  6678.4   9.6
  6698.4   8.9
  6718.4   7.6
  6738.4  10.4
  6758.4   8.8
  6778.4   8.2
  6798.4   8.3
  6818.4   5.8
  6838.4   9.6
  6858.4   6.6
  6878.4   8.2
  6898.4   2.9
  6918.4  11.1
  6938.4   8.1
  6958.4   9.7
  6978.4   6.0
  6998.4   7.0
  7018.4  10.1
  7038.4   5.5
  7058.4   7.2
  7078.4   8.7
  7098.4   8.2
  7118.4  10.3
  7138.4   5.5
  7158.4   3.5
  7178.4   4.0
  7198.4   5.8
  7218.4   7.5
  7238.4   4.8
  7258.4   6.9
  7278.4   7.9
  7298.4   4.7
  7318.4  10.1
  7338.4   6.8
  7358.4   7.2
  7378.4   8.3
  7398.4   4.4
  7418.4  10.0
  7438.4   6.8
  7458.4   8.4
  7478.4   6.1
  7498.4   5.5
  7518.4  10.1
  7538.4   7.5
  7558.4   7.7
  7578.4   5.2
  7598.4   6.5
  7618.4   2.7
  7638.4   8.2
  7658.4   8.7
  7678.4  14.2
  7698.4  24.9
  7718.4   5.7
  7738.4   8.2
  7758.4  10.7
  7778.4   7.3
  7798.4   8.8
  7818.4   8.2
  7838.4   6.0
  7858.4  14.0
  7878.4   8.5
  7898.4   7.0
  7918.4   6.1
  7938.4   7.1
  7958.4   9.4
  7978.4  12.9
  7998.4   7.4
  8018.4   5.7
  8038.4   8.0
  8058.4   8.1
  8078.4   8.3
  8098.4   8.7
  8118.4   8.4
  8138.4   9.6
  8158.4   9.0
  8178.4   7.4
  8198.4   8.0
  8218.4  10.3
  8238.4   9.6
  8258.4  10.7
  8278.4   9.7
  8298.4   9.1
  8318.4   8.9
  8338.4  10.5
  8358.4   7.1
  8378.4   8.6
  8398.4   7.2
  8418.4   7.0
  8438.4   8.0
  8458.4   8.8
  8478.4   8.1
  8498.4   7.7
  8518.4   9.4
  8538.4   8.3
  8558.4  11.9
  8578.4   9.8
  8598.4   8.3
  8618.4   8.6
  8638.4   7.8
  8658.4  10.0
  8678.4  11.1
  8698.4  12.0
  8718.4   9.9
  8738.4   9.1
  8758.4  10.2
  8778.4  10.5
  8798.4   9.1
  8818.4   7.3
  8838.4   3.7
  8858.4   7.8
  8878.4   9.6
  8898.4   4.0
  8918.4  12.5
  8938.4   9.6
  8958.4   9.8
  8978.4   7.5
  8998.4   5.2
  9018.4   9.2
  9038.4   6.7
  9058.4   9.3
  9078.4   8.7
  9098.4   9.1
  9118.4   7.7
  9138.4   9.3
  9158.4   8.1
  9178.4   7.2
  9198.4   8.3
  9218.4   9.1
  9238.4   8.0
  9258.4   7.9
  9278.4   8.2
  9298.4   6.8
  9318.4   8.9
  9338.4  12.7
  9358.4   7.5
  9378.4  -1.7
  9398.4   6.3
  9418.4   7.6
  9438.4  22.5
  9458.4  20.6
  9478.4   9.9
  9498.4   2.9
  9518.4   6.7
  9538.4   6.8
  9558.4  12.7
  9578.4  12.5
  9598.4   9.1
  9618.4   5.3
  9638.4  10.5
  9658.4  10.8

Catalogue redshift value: 1.06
